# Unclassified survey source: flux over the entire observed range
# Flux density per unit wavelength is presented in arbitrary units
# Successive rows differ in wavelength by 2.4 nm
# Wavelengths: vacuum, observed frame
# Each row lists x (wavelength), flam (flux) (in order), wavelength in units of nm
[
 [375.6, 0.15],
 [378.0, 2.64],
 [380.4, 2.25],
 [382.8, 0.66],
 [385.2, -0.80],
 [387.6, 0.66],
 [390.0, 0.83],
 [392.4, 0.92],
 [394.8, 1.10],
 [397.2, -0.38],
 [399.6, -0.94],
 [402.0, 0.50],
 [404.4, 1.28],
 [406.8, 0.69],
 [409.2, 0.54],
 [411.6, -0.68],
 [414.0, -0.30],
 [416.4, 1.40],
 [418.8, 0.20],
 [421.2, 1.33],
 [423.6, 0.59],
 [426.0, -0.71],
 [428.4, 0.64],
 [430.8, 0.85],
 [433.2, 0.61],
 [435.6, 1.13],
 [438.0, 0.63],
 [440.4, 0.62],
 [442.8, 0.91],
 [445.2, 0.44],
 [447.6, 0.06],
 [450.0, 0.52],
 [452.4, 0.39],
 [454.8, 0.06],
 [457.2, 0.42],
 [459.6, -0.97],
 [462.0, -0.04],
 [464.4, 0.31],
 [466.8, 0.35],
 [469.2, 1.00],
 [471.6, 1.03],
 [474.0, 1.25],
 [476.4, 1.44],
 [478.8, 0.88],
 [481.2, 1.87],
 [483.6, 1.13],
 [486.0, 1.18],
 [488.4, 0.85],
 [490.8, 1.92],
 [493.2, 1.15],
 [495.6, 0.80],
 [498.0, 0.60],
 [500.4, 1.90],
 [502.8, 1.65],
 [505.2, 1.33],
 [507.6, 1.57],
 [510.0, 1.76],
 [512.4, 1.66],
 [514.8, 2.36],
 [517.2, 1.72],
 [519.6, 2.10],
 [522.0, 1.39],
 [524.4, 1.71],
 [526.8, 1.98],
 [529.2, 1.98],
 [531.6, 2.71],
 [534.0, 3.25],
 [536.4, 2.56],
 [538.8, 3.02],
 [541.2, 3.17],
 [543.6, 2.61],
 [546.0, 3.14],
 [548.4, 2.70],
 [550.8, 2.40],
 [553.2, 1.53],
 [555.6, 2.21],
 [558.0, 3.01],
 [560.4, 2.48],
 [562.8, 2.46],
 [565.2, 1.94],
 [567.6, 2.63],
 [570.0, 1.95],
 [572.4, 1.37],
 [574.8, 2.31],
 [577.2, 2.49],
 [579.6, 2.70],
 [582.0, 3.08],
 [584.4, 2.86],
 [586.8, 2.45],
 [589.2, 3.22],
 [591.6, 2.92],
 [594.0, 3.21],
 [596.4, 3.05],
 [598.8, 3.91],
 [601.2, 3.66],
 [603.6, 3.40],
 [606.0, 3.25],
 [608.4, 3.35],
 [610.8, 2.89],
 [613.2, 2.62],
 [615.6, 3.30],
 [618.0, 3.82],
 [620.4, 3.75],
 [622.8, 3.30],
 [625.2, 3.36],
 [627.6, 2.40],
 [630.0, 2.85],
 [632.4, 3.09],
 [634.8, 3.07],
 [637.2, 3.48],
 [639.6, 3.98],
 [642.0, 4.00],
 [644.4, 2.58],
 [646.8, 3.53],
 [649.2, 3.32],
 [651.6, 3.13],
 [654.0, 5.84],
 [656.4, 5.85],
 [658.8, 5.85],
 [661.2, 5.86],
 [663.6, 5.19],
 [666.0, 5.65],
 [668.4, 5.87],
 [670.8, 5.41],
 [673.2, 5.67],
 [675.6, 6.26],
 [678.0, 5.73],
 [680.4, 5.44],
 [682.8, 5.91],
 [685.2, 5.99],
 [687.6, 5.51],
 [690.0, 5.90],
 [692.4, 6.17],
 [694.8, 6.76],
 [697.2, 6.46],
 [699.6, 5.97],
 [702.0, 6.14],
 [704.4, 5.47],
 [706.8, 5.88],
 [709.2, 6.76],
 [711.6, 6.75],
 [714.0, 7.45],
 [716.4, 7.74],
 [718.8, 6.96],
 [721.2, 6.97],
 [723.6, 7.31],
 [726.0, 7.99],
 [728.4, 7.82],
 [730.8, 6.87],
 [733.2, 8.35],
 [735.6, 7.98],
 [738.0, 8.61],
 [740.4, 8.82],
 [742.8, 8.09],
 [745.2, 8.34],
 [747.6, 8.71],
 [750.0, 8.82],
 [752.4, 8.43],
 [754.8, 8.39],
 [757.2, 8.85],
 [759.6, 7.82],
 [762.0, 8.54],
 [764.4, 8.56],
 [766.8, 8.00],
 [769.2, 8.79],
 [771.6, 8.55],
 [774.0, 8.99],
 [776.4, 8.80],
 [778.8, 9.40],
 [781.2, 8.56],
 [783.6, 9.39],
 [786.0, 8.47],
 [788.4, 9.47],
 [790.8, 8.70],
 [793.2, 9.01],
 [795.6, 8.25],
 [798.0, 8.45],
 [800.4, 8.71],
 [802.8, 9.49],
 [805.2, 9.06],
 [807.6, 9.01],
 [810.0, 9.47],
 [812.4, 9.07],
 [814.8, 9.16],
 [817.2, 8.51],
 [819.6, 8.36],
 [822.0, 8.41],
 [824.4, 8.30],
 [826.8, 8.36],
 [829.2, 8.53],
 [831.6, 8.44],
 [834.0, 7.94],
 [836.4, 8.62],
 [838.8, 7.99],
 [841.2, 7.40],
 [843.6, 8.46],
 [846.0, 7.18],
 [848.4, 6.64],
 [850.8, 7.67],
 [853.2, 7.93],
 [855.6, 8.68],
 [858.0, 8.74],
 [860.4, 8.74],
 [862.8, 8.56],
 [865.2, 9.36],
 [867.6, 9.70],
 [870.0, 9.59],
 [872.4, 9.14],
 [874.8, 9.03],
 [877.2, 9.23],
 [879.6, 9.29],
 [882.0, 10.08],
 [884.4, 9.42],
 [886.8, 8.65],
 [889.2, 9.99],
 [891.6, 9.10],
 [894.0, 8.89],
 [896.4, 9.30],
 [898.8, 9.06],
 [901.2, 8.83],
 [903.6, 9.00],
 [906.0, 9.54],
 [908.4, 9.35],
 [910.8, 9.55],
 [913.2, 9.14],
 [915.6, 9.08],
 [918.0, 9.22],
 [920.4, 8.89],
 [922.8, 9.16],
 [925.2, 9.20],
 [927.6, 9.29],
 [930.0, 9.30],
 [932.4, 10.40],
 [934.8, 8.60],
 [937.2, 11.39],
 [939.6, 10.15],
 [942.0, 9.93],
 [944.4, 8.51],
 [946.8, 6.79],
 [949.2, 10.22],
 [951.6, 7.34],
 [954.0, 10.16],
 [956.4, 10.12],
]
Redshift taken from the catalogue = 0.638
